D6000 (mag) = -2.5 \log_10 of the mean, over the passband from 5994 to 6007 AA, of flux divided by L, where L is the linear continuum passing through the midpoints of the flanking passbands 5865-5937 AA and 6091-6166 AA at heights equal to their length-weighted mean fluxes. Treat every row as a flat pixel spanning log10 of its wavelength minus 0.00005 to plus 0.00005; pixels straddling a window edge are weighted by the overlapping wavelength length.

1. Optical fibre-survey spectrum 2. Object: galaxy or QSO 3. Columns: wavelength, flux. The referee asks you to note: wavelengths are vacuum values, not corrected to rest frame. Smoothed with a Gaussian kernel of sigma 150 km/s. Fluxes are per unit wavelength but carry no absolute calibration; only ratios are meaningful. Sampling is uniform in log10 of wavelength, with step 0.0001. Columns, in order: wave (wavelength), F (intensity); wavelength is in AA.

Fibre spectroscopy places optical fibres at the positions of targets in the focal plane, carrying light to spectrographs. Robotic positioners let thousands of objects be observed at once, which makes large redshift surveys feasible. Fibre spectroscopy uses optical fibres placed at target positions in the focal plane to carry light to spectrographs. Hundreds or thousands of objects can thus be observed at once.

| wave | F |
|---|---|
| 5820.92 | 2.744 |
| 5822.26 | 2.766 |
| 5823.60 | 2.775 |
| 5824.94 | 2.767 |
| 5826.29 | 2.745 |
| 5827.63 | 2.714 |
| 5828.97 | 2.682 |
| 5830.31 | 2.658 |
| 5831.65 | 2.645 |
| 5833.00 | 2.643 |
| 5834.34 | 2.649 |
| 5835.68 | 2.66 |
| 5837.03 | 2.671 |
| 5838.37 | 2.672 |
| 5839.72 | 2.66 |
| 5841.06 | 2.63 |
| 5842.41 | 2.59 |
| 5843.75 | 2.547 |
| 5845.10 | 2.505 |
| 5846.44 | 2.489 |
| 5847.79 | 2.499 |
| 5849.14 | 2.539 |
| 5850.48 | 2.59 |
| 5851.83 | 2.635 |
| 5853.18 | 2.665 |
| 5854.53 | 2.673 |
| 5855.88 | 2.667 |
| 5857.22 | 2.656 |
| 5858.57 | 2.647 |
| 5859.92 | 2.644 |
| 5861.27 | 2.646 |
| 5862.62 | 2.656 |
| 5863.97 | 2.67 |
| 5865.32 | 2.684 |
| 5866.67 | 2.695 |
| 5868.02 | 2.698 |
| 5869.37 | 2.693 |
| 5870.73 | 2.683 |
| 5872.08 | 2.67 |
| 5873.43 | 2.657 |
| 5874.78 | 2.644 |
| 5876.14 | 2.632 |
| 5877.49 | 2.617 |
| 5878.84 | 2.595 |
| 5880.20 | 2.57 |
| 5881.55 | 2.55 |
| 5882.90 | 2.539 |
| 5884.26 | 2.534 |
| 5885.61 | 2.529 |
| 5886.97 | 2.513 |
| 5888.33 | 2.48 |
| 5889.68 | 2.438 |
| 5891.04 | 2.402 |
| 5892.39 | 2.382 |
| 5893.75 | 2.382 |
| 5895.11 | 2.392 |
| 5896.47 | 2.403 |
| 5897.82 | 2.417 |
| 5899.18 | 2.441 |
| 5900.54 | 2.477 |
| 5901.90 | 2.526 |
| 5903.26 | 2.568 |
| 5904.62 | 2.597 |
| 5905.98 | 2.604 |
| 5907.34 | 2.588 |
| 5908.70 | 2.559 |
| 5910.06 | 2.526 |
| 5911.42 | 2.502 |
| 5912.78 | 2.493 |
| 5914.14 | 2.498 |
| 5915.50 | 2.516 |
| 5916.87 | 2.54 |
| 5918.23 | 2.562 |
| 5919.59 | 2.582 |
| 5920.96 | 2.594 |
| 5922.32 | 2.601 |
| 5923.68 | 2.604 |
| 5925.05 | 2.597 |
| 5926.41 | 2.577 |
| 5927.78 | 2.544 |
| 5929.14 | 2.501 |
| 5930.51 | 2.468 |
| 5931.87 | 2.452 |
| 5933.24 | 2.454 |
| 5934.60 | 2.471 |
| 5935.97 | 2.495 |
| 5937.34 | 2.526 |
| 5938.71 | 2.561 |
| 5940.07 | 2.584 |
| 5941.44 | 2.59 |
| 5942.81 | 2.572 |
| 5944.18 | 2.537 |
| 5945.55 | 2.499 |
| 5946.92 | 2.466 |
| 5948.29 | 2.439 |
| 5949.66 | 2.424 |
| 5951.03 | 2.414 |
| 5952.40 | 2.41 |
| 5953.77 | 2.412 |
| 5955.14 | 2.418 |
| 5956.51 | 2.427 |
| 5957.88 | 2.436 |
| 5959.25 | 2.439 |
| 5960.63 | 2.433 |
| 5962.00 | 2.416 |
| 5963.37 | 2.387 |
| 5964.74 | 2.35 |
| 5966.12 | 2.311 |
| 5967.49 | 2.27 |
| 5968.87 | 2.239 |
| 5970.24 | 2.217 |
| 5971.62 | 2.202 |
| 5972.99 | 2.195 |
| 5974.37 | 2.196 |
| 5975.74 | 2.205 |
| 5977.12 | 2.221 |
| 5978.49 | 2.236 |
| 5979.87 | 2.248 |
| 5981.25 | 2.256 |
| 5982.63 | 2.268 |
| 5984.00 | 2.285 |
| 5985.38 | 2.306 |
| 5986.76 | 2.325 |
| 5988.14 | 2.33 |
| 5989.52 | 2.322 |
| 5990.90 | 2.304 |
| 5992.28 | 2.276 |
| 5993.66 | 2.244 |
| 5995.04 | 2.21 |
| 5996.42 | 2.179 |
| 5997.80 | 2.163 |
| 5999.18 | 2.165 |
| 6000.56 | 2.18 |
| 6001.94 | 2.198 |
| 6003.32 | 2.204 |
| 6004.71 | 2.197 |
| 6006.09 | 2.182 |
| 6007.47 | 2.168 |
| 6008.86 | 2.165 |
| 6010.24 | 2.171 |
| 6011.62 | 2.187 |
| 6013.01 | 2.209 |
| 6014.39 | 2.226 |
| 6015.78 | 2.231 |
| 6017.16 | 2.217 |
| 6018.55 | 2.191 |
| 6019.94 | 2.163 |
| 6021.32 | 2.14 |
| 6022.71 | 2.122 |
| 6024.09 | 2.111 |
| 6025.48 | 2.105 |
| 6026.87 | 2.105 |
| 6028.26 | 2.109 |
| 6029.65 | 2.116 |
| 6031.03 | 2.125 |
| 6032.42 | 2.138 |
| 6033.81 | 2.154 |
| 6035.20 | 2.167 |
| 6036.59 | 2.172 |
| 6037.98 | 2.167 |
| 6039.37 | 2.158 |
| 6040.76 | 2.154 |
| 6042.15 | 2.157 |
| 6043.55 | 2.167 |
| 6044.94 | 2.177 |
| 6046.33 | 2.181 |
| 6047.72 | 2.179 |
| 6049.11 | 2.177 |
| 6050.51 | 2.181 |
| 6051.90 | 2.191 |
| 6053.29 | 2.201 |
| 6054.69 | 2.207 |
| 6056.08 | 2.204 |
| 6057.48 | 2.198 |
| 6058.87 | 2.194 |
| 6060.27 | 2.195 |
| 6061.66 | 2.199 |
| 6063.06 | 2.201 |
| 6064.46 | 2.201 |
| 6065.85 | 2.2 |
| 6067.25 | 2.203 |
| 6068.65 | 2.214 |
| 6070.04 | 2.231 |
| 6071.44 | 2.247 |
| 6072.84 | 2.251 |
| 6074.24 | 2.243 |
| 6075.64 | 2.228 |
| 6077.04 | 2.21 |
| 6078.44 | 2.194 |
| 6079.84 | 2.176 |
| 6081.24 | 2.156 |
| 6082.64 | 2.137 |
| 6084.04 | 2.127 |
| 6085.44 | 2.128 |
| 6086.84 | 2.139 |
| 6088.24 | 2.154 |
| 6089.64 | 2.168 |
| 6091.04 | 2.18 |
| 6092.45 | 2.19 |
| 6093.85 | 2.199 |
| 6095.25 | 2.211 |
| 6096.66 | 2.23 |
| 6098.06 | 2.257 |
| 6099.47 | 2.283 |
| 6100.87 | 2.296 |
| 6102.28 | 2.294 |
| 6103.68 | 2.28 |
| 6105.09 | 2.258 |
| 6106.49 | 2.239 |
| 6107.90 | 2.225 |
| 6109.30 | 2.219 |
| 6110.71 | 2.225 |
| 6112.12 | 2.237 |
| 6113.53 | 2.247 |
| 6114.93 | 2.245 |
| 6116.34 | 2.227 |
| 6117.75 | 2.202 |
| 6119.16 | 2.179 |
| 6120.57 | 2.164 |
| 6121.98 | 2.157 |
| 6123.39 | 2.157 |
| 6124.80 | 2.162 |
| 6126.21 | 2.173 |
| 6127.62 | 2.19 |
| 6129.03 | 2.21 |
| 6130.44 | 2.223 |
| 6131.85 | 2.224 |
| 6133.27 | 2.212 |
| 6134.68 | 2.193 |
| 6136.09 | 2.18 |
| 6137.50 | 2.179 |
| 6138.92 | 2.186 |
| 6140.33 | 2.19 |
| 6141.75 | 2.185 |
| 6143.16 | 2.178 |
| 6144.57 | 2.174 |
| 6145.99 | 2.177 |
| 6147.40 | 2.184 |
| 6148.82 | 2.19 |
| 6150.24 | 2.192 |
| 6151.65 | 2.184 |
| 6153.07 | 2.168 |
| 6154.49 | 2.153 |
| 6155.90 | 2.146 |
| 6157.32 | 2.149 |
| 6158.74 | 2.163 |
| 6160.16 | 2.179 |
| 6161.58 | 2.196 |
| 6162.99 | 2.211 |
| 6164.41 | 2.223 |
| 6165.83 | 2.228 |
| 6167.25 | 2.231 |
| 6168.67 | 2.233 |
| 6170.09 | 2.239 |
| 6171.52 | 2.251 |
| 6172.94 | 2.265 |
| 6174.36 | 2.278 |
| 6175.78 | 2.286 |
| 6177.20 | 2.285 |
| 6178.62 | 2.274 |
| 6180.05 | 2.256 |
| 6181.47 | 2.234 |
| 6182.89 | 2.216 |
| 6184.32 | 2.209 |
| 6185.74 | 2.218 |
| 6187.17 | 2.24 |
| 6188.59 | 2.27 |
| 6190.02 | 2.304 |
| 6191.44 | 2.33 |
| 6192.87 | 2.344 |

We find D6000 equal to 0.10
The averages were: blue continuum 2.54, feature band 2.19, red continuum 2.2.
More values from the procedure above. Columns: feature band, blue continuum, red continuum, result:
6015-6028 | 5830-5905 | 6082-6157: 0.09 mag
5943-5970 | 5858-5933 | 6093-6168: 0.03 mag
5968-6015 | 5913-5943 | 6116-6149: 0.09 mag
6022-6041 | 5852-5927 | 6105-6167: 0.11 mag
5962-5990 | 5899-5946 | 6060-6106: 0.07 mag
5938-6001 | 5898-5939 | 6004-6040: 0.01 mag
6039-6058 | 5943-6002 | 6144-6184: 0.05 mag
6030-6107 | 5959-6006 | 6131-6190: 0.02 mag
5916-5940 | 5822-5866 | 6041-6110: -0.02 mag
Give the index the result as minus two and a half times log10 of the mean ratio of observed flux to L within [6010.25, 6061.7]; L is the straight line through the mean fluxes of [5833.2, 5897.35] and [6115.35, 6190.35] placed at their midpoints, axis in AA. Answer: 0.092 mag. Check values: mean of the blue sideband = 2.59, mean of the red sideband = 2.21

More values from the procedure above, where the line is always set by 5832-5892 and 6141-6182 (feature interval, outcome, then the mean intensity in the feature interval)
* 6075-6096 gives 0.07 mag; 2.17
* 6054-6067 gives 0.07 mag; 2.2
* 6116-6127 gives 0.04 mag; 2.18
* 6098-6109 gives 0.01 mag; 2.27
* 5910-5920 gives 0.00 mag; 2.53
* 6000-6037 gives 0.11 mag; 2.16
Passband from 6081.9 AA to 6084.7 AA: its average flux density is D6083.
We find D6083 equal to 2.13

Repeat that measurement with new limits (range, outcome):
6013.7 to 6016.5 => 2.23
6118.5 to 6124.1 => 2.16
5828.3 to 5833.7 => 2.66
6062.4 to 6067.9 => 2.2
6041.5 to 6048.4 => 2.17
